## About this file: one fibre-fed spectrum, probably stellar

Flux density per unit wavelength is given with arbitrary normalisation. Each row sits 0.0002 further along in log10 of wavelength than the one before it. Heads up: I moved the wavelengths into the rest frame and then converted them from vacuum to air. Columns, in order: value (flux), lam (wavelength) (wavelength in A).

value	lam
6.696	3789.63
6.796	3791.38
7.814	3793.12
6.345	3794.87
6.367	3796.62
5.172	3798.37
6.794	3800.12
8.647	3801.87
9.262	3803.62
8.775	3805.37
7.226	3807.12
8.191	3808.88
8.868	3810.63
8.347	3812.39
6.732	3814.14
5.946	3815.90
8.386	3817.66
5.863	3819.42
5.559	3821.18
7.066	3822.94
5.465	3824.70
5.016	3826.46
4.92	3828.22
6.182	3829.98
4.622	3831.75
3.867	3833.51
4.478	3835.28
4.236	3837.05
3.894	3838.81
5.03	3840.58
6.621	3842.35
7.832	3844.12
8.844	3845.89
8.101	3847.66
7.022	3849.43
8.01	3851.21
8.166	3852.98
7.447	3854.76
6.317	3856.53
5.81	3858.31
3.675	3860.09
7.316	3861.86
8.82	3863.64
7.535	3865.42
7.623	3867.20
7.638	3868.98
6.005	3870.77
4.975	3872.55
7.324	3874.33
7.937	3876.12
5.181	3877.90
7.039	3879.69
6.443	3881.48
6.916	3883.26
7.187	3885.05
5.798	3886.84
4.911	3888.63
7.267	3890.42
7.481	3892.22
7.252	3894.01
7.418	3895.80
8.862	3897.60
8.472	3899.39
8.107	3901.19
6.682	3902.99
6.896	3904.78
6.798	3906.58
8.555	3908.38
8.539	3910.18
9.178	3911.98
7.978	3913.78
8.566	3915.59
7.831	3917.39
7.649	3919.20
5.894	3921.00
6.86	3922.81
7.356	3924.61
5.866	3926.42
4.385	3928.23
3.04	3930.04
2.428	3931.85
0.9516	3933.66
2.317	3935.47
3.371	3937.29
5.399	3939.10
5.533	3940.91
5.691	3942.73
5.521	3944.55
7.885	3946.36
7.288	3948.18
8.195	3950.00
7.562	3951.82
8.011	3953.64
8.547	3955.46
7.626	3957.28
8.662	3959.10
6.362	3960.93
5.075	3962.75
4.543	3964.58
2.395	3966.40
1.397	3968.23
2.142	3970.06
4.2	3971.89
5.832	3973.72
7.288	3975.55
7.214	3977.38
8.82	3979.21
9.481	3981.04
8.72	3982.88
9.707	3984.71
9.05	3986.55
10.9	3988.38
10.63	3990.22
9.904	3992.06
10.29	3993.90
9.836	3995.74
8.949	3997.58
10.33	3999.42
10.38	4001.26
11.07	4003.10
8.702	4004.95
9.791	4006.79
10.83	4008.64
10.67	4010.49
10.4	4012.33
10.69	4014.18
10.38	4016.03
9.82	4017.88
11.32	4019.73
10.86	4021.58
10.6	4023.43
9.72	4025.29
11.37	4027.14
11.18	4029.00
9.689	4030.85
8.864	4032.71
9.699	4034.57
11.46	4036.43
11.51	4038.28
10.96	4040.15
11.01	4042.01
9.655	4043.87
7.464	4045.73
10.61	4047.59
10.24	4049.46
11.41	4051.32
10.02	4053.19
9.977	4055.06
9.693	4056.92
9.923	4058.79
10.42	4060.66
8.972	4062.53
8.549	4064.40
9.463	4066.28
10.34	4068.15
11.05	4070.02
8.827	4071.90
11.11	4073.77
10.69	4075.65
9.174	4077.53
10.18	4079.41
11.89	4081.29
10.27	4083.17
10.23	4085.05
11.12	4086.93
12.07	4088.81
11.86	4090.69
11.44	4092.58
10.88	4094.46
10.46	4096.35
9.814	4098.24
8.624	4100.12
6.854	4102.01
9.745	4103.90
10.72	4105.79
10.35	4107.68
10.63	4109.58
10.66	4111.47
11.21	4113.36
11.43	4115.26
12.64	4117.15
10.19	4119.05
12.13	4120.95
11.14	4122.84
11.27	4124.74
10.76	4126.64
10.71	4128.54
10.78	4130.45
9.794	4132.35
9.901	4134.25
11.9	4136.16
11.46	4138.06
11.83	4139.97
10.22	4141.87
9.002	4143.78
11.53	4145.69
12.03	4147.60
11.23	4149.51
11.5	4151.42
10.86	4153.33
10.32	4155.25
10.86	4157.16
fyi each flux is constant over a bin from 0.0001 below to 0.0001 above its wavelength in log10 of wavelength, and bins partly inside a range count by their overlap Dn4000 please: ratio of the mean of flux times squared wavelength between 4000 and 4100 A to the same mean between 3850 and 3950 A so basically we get 1.70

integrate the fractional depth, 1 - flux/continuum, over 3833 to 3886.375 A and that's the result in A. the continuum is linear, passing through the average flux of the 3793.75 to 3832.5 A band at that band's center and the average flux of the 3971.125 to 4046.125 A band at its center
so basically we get 6.6 A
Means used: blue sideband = 6.82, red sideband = 9.77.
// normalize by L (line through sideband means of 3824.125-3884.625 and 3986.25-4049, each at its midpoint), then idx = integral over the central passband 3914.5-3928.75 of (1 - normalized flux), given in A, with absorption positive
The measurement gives 1.9 A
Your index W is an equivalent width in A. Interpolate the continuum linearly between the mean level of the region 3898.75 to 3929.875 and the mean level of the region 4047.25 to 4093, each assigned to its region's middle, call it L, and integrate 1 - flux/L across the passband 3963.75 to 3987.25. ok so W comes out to 6.4 A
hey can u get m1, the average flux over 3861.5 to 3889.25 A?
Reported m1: 6.8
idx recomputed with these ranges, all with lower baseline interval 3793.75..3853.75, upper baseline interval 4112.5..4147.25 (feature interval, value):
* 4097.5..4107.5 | 1.3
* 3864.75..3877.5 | 0.7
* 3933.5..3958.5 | 6.6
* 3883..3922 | 1.5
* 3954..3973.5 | 7.7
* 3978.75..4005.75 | -2.3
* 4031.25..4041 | -0.8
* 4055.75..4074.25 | 0.5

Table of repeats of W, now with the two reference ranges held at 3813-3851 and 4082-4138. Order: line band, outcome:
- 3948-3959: 0.1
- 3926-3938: 7.2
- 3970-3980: 2.7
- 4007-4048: -4.8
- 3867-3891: 0.9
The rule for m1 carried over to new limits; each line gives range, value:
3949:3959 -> 8.04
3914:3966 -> 6.01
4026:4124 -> 10.4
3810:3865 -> 6.4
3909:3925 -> 7.79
